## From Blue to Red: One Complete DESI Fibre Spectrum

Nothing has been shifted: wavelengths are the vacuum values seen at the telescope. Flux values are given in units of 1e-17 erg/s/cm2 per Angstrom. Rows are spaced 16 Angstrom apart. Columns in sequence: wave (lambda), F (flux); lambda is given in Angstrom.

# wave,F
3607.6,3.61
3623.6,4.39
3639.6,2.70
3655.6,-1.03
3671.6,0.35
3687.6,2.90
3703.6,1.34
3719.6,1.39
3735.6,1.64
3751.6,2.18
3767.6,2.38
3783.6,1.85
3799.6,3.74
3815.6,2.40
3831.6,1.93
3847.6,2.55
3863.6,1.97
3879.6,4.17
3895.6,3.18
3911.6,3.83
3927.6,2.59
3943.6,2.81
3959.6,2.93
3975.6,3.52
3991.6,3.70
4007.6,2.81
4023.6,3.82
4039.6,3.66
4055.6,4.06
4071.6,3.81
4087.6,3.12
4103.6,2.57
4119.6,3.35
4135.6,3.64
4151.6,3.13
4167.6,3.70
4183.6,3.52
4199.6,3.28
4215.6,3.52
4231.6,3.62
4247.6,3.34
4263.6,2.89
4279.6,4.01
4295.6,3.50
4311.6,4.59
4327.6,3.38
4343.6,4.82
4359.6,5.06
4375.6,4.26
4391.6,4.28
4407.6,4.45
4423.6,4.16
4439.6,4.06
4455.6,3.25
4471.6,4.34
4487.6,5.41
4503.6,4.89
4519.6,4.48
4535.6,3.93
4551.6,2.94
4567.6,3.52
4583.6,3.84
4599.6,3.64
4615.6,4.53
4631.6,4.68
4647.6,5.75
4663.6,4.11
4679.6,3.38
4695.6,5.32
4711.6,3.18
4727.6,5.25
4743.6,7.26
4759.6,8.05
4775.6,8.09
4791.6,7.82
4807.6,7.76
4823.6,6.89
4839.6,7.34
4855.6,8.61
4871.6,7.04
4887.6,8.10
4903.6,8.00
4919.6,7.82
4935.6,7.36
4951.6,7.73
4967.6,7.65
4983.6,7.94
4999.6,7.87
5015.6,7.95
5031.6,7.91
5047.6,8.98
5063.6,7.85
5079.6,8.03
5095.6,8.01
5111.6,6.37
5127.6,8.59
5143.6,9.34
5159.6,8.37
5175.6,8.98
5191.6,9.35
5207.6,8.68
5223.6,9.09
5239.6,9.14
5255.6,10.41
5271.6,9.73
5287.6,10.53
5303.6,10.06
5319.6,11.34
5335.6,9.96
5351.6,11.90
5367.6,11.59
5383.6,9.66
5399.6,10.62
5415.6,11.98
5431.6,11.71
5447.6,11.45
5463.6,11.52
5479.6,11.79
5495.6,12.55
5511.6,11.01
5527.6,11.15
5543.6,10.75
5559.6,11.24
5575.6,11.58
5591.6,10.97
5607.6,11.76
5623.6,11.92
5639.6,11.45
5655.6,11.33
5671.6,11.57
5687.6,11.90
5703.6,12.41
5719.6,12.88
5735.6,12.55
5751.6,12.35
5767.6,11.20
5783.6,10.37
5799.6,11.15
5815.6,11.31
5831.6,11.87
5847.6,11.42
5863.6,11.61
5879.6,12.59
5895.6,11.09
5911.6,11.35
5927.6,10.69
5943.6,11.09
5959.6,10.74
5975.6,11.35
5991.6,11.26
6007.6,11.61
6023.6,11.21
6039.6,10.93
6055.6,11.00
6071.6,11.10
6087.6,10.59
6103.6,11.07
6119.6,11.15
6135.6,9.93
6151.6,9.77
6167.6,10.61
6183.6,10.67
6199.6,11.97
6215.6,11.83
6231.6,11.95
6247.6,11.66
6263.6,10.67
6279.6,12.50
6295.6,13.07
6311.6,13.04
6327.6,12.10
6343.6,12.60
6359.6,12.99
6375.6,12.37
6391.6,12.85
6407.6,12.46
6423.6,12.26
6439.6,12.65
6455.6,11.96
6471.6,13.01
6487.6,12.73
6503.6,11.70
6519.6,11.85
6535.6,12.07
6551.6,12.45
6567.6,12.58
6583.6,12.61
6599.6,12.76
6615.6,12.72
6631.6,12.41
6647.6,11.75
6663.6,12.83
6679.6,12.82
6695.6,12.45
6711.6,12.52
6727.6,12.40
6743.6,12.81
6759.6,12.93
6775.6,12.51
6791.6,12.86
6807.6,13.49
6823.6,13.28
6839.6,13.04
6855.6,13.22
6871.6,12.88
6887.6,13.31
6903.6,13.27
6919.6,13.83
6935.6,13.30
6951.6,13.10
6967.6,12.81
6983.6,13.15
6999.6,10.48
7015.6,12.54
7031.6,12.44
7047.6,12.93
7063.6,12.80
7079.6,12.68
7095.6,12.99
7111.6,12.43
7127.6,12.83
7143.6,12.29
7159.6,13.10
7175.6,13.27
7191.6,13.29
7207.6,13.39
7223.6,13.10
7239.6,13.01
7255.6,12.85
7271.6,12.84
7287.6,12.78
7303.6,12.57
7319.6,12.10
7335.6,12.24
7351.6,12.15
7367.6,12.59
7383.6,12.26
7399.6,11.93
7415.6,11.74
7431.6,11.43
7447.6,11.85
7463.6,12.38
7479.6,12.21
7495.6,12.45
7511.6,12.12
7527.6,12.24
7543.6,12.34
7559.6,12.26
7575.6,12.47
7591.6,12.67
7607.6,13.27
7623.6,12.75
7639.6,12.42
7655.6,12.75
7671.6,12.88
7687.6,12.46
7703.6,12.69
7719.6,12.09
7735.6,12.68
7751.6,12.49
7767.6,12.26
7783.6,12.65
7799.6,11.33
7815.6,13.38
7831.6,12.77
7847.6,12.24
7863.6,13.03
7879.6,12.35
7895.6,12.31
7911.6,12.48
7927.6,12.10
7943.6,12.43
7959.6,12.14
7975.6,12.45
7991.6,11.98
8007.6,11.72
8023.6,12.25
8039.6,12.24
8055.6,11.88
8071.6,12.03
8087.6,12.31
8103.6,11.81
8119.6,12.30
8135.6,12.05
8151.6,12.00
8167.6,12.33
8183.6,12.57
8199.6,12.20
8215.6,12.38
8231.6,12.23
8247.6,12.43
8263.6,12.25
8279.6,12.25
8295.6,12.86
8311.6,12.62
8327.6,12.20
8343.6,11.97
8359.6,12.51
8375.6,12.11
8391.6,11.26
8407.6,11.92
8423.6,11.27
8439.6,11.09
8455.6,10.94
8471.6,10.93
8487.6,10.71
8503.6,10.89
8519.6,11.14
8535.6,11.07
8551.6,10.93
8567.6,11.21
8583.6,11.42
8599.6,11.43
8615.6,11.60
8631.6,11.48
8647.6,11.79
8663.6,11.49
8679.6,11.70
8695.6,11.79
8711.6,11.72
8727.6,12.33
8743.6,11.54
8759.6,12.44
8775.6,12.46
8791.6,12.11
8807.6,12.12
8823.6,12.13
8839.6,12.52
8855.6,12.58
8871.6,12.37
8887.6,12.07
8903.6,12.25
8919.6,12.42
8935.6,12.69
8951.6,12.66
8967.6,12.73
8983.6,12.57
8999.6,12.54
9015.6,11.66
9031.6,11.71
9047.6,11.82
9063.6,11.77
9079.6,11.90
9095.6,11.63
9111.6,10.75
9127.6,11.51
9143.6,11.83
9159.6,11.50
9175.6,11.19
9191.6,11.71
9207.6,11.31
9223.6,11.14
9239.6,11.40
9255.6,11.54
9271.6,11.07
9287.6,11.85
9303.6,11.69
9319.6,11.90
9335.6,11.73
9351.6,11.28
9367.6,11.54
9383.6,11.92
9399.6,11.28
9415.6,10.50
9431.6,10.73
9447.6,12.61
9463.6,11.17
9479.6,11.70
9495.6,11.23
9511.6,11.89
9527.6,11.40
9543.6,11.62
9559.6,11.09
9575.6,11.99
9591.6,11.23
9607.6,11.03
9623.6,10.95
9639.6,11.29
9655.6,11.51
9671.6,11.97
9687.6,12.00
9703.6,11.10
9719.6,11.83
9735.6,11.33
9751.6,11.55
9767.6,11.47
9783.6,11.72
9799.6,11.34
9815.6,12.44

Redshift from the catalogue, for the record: 0.188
